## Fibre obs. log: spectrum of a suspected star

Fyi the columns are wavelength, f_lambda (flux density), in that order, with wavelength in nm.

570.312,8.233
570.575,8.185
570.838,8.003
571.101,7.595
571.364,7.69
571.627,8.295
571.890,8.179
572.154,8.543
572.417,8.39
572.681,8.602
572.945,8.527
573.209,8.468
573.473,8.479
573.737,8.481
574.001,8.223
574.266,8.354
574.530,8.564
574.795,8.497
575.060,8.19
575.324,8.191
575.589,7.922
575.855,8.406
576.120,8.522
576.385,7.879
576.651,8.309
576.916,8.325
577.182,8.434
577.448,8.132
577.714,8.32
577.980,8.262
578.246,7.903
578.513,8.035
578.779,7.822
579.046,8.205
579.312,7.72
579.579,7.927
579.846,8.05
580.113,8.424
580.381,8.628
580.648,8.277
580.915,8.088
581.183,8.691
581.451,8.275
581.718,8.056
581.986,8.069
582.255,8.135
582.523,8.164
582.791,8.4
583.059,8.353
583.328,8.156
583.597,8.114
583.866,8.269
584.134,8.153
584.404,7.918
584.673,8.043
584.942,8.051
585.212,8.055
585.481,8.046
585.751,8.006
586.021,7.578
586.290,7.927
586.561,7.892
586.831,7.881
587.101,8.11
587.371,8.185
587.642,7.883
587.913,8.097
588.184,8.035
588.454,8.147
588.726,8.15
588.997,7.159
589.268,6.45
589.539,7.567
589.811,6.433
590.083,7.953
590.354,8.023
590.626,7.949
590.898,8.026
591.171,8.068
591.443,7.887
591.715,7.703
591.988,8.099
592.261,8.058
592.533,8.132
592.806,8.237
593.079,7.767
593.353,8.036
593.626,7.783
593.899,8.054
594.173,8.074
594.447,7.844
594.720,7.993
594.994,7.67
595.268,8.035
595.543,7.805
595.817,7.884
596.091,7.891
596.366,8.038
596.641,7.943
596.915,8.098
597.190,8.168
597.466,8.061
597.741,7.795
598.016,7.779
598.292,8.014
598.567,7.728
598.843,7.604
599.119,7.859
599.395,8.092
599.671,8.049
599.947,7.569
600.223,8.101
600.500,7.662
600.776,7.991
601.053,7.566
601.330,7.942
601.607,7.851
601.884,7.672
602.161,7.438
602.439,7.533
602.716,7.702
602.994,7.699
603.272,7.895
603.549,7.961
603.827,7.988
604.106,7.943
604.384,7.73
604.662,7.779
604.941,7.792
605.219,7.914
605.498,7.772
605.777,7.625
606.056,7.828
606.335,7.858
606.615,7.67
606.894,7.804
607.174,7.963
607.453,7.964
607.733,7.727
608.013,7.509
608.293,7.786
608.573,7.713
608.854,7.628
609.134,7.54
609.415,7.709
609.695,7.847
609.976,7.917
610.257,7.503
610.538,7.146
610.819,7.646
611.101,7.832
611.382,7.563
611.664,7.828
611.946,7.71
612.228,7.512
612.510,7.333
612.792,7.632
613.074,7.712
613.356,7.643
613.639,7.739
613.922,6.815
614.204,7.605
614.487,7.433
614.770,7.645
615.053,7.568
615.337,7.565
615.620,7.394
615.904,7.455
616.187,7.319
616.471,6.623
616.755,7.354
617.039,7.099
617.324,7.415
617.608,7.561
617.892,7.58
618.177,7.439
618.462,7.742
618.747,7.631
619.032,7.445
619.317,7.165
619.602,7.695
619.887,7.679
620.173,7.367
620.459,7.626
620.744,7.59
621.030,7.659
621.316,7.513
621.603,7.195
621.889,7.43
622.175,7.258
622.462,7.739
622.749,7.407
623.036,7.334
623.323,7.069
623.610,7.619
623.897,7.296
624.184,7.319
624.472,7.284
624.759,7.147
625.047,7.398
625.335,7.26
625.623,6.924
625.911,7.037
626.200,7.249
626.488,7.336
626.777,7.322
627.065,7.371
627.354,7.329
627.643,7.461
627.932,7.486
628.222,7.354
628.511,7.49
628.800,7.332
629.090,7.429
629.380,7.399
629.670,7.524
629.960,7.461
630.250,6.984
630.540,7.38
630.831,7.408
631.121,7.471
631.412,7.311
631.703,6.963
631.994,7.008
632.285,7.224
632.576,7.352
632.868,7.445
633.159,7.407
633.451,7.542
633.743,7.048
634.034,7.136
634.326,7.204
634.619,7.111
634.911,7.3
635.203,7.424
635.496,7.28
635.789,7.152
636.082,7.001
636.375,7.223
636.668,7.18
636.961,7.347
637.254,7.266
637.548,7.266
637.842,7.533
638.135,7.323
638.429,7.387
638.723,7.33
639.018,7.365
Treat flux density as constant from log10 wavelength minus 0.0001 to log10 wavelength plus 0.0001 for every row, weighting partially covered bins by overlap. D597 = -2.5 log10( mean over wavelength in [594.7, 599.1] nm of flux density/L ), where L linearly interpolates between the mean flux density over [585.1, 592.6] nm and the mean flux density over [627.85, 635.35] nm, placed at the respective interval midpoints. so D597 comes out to -0.023 mag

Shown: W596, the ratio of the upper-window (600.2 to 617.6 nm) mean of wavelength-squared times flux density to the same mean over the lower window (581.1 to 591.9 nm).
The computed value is 1.04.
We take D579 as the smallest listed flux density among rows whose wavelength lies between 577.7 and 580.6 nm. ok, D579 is 7.72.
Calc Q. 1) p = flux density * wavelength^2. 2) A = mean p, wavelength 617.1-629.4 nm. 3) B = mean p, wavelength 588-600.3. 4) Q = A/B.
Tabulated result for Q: 1.0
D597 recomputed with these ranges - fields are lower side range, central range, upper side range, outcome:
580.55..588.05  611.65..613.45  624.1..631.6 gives -0.002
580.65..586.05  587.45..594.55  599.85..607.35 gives 0.024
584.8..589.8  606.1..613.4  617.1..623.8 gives -0.014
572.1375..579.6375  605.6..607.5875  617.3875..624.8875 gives -0.014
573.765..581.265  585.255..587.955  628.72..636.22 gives 0.015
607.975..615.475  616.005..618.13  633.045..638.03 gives 0.034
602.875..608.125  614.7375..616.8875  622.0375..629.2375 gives 0.031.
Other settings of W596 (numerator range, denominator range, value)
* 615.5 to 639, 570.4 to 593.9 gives 1.05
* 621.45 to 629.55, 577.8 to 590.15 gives 1.05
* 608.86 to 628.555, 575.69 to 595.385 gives 1.04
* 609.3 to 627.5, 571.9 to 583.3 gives 1.03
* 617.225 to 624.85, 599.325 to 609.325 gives 1.01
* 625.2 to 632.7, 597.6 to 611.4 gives 1.02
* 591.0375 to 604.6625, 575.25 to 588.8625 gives 1.02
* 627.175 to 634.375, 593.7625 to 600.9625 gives 1.03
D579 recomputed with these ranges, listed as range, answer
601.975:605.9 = 7.438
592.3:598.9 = 7.604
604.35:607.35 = 7.625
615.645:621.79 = 6.623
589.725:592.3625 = 6.433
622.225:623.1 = 7.334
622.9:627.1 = 6.924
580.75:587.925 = 7.578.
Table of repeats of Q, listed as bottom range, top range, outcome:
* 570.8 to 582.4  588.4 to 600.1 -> 1.01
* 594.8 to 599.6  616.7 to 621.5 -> 1.02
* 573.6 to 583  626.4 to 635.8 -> 1.06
